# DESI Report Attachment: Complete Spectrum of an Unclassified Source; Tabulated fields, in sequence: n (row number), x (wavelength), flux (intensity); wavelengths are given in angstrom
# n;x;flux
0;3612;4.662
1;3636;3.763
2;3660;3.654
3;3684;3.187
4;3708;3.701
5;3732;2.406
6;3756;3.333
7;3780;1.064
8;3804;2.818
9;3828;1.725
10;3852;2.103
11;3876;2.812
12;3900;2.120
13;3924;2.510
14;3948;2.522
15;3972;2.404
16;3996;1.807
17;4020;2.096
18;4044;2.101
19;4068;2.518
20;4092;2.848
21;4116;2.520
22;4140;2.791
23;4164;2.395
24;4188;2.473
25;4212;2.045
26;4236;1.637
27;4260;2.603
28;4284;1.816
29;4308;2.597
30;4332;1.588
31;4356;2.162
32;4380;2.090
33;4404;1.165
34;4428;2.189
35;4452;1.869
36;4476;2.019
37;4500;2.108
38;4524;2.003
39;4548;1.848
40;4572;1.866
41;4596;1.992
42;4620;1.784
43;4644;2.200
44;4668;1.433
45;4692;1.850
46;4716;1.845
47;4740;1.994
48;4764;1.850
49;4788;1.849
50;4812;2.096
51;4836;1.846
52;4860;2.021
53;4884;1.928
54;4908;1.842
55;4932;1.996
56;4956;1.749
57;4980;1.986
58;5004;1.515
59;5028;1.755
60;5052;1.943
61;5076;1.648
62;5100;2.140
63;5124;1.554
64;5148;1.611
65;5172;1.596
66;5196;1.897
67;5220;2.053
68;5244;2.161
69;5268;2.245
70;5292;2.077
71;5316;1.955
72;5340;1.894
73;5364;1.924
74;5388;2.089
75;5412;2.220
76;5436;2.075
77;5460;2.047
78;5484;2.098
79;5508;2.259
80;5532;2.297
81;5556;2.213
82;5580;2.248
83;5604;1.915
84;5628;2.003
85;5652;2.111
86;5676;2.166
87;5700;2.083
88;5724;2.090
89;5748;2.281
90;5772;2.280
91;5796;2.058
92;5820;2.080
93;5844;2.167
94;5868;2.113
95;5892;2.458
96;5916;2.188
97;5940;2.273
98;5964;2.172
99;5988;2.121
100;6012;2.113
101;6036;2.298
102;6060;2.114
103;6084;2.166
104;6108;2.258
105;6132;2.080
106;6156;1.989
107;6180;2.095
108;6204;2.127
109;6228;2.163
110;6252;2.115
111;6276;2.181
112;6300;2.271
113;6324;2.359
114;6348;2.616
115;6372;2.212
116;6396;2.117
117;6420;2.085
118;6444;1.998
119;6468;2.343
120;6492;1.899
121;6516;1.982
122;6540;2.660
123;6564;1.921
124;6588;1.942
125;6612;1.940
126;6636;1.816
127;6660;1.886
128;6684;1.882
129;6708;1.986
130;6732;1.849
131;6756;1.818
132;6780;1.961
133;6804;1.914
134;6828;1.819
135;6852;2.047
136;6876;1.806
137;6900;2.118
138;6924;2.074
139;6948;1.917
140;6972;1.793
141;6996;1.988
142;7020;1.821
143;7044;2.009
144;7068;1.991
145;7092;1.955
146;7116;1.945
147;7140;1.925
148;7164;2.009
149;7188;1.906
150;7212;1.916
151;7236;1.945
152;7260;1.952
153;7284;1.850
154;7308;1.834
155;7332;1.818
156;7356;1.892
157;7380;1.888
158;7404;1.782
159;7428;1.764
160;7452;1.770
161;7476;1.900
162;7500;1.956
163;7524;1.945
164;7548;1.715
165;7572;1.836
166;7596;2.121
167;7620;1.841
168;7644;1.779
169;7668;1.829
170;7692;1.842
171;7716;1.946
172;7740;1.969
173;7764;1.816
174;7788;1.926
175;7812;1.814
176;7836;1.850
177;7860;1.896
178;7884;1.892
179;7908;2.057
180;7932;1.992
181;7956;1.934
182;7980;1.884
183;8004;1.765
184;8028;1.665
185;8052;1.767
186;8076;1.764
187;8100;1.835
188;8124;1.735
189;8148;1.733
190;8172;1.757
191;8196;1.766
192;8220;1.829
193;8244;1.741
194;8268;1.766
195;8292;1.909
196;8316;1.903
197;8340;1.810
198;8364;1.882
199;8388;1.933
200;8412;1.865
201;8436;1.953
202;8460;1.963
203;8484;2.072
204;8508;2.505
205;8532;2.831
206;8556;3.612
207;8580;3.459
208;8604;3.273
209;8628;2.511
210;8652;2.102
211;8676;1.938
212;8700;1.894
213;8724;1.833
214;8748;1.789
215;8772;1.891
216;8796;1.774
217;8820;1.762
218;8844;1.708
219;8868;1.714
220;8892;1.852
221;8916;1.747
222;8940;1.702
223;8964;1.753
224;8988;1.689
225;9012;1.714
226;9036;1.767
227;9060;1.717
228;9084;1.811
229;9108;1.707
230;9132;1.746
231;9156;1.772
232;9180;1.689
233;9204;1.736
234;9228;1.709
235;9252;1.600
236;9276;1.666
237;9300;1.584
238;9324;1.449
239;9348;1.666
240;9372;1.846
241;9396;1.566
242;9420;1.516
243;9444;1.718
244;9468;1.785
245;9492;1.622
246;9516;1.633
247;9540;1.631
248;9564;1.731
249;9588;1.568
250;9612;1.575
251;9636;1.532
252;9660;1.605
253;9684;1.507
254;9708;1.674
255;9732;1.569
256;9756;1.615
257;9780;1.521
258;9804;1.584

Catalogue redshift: 0.305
